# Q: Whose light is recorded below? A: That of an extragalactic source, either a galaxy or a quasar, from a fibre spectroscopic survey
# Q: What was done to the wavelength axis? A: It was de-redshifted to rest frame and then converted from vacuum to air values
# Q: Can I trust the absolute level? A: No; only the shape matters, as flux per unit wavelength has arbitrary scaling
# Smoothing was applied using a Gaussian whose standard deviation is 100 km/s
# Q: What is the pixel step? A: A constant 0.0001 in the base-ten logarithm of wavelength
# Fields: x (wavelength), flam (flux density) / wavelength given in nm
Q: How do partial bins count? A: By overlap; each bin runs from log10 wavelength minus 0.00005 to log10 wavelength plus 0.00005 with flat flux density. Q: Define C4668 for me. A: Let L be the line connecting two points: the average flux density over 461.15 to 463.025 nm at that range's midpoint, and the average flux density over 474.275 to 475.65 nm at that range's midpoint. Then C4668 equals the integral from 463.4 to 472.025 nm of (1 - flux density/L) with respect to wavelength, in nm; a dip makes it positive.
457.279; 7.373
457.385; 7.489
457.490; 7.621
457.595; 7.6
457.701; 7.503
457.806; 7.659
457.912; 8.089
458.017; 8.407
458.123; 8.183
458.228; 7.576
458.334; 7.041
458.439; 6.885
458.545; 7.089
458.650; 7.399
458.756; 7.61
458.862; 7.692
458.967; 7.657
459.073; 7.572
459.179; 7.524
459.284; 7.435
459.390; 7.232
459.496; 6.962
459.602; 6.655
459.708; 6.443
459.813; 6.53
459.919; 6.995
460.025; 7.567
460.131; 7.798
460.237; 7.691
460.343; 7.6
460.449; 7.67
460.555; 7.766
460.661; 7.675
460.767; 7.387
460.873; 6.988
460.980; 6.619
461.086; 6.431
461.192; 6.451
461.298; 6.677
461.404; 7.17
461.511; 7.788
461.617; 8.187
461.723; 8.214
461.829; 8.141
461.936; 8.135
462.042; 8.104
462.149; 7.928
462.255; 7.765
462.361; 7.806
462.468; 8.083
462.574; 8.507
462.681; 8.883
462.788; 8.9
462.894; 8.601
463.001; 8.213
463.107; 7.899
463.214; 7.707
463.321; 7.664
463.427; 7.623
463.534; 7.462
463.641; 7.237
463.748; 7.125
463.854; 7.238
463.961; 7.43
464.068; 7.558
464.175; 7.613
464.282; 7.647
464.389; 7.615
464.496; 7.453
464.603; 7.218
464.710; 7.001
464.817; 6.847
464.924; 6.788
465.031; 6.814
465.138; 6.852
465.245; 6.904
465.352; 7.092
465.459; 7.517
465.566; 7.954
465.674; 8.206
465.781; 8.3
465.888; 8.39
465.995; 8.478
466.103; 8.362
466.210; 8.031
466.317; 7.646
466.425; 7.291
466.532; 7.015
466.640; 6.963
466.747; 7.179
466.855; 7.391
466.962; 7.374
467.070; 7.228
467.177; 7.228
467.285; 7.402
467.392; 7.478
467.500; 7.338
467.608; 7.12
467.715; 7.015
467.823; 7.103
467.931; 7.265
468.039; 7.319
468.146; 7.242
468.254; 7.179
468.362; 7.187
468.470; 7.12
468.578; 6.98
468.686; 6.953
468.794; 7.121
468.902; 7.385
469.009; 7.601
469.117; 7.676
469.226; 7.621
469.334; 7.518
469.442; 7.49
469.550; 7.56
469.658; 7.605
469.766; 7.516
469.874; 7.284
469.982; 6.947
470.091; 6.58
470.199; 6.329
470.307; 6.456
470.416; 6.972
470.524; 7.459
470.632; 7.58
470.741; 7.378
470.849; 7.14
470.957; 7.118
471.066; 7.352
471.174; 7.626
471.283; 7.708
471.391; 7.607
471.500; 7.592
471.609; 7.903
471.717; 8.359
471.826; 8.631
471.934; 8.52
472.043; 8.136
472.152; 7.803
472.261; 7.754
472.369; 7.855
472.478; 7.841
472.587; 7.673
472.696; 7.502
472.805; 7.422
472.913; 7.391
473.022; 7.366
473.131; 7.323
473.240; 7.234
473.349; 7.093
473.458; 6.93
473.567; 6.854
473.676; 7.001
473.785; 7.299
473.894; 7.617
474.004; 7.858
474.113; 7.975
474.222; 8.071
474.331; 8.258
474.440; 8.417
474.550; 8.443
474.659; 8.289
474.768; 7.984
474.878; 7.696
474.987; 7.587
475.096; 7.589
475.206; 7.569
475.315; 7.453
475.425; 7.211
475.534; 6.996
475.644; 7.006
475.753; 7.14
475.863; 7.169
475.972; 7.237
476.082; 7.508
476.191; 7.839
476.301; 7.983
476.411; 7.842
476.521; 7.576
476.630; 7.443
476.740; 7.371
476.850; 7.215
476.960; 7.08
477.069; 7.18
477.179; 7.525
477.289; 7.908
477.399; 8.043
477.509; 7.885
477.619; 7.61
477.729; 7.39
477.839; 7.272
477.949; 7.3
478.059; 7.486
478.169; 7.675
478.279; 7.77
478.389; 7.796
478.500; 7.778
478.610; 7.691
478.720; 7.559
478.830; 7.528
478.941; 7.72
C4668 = 0.518 nm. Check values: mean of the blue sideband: 7.98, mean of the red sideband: 7.75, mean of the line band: 7.41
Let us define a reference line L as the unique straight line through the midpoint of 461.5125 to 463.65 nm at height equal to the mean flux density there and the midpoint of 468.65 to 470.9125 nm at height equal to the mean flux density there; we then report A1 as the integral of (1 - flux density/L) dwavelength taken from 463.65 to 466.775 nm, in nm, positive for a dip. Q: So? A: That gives 0.12 nm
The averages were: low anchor 8.06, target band 7.47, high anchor 7.25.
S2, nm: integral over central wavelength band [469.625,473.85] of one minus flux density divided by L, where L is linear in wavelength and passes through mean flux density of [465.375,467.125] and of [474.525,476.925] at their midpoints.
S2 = 0.09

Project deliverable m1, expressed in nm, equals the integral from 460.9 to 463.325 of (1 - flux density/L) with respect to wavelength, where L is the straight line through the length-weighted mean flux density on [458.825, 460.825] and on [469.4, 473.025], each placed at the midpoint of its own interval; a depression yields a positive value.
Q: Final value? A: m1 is -0.14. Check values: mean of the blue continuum 7.36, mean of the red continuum 7.52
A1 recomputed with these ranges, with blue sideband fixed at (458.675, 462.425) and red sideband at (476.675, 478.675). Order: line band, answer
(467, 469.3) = 0.07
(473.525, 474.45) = -0.02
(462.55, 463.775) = -0.09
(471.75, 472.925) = -0.06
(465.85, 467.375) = -0.02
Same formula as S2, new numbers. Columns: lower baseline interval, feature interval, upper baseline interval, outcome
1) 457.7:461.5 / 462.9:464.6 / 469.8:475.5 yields -0.04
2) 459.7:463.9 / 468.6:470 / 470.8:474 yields 0.03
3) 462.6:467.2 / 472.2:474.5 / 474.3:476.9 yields 0.01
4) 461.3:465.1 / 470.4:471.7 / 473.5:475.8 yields 0.03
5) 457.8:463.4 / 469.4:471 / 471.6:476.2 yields 0.10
